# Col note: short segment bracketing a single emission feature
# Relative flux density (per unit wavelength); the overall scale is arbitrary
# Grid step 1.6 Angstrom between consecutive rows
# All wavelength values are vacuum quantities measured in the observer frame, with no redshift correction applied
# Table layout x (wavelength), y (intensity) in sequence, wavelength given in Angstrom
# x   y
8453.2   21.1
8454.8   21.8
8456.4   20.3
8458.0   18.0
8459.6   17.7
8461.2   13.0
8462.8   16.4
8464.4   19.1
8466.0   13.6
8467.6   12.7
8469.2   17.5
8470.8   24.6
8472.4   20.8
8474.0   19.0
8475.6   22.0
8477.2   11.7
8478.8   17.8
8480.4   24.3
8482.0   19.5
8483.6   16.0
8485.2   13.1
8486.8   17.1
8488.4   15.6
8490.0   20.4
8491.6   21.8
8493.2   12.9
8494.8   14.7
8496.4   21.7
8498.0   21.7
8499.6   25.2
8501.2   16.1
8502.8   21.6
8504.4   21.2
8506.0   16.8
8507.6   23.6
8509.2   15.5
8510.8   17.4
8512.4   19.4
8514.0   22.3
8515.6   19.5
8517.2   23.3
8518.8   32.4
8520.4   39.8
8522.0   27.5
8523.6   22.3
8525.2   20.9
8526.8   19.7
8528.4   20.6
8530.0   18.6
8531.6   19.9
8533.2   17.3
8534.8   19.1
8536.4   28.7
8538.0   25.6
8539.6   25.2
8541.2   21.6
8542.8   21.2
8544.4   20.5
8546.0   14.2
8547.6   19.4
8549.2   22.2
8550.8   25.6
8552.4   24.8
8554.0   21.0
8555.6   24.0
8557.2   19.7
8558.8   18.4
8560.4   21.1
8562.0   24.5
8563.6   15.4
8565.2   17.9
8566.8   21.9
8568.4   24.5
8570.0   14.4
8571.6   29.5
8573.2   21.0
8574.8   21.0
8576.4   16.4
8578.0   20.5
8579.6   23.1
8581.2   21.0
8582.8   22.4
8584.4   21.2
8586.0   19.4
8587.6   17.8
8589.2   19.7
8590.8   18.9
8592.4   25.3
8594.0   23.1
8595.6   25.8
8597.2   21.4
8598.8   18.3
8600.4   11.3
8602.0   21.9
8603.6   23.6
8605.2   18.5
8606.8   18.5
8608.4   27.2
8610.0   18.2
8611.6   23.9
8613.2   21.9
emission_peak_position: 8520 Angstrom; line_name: [S II] 6716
